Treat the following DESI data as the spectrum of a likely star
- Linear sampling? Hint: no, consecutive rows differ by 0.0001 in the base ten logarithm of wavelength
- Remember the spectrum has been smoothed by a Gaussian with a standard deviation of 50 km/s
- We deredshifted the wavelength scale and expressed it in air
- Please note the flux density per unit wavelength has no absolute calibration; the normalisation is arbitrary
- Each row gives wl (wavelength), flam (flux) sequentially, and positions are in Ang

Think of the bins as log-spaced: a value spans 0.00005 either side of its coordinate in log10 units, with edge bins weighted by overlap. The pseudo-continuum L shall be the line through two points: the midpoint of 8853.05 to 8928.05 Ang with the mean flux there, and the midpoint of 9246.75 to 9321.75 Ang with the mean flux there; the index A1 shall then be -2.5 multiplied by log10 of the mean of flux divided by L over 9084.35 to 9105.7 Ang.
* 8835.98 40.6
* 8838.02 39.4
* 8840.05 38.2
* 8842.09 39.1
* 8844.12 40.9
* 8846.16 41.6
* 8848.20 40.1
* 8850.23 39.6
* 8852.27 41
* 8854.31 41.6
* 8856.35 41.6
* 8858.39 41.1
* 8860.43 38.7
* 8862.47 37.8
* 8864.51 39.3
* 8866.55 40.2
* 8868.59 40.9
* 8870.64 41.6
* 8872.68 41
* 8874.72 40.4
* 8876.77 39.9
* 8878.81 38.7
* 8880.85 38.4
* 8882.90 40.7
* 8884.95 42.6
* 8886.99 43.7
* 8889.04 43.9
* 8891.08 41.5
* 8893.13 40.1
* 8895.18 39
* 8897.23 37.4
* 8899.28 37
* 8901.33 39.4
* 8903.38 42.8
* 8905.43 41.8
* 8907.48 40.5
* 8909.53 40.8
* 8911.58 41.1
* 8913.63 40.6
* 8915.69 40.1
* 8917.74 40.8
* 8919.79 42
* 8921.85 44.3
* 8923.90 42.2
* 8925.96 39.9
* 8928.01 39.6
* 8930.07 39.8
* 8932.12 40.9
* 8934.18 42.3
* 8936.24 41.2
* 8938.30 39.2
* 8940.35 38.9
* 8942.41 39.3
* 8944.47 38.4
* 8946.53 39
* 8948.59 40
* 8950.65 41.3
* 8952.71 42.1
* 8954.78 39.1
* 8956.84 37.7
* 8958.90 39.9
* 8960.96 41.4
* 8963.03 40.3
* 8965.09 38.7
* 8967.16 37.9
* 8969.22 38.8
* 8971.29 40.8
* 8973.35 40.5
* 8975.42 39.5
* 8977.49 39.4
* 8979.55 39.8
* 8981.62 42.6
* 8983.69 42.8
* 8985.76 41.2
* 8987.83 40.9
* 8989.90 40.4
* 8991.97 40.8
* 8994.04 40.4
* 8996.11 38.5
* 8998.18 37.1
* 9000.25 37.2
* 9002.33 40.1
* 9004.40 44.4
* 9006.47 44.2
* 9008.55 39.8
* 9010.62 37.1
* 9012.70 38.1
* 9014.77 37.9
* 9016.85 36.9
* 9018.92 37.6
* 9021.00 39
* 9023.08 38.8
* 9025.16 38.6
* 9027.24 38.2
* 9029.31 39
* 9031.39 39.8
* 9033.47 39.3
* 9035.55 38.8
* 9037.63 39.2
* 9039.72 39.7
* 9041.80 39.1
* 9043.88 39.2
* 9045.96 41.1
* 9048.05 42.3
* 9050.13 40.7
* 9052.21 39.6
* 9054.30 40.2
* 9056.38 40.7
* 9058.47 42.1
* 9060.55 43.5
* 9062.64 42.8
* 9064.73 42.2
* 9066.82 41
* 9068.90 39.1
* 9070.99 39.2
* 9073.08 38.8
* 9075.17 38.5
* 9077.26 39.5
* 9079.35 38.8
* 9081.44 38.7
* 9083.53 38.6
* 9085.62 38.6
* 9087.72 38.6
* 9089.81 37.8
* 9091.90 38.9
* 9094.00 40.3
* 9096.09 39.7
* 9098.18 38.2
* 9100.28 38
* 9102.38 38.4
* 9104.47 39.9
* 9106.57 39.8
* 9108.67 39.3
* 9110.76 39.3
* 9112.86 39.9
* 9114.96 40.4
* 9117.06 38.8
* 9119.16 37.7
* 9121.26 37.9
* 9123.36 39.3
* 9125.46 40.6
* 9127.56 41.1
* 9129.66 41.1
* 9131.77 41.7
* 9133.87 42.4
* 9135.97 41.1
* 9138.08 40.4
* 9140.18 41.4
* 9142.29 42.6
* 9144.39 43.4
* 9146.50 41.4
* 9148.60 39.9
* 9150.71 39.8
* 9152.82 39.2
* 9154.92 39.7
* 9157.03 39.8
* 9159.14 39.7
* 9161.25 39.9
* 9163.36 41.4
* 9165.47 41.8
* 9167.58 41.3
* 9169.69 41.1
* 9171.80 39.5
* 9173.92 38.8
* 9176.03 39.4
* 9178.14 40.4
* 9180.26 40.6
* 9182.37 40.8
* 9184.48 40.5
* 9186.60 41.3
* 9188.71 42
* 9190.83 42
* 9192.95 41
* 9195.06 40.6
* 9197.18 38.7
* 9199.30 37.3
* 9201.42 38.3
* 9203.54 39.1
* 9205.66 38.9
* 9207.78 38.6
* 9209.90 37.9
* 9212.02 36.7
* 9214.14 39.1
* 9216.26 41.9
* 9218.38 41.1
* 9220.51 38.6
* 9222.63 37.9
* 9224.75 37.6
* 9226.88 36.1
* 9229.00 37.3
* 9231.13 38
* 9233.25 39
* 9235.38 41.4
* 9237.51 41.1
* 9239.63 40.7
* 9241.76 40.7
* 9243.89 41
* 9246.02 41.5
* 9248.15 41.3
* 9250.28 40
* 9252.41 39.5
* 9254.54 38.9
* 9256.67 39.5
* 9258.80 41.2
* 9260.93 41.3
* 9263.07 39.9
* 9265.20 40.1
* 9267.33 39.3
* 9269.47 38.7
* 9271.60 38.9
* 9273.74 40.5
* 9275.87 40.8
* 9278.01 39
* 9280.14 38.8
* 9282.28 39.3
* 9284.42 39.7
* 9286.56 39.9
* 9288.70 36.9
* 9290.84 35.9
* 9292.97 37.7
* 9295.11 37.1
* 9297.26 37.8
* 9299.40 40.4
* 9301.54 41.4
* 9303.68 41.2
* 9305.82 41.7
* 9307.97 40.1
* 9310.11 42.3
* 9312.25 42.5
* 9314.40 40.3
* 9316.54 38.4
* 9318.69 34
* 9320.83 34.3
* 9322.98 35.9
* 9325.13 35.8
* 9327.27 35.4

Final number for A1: 0.03 mag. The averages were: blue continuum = 40.6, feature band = 38.8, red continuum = 39.4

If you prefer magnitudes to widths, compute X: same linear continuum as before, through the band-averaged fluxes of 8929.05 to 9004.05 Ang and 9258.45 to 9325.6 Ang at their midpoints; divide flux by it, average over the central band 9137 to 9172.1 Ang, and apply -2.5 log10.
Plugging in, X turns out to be -0.03 mag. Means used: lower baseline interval 40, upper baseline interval 39.1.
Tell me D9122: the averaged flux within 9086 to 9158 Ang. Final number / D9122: 39.9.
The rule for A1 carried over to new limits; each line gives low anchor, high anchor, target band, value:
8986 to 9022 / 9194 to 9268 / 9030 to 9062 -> -0.02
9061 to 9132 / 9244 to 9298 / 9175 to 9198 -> -0.03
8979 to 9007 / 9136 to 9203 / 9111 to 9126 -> 0.04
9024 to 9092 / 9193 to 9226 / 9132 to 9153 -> -0.05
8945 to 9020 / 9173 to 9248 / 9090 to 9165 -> -0.01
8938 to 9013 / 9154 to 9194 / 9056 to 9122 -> 0.02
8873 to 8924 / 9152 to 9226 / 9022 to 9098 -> 0.01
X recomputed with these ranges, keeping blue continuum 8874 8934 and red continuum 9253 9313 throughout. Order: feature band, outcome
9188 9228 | 0.02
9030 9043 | 0.03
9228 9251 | -0.01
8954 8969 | 0.03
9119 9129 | 0.01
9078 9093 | 0.04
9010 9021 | 0.08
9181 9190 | -0.03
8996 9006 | 0.02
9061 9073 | -0.01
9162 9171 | -0.04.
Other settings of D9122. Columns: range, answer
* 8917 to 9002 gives 40.2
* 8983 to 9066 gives 40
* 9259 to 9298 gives 39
